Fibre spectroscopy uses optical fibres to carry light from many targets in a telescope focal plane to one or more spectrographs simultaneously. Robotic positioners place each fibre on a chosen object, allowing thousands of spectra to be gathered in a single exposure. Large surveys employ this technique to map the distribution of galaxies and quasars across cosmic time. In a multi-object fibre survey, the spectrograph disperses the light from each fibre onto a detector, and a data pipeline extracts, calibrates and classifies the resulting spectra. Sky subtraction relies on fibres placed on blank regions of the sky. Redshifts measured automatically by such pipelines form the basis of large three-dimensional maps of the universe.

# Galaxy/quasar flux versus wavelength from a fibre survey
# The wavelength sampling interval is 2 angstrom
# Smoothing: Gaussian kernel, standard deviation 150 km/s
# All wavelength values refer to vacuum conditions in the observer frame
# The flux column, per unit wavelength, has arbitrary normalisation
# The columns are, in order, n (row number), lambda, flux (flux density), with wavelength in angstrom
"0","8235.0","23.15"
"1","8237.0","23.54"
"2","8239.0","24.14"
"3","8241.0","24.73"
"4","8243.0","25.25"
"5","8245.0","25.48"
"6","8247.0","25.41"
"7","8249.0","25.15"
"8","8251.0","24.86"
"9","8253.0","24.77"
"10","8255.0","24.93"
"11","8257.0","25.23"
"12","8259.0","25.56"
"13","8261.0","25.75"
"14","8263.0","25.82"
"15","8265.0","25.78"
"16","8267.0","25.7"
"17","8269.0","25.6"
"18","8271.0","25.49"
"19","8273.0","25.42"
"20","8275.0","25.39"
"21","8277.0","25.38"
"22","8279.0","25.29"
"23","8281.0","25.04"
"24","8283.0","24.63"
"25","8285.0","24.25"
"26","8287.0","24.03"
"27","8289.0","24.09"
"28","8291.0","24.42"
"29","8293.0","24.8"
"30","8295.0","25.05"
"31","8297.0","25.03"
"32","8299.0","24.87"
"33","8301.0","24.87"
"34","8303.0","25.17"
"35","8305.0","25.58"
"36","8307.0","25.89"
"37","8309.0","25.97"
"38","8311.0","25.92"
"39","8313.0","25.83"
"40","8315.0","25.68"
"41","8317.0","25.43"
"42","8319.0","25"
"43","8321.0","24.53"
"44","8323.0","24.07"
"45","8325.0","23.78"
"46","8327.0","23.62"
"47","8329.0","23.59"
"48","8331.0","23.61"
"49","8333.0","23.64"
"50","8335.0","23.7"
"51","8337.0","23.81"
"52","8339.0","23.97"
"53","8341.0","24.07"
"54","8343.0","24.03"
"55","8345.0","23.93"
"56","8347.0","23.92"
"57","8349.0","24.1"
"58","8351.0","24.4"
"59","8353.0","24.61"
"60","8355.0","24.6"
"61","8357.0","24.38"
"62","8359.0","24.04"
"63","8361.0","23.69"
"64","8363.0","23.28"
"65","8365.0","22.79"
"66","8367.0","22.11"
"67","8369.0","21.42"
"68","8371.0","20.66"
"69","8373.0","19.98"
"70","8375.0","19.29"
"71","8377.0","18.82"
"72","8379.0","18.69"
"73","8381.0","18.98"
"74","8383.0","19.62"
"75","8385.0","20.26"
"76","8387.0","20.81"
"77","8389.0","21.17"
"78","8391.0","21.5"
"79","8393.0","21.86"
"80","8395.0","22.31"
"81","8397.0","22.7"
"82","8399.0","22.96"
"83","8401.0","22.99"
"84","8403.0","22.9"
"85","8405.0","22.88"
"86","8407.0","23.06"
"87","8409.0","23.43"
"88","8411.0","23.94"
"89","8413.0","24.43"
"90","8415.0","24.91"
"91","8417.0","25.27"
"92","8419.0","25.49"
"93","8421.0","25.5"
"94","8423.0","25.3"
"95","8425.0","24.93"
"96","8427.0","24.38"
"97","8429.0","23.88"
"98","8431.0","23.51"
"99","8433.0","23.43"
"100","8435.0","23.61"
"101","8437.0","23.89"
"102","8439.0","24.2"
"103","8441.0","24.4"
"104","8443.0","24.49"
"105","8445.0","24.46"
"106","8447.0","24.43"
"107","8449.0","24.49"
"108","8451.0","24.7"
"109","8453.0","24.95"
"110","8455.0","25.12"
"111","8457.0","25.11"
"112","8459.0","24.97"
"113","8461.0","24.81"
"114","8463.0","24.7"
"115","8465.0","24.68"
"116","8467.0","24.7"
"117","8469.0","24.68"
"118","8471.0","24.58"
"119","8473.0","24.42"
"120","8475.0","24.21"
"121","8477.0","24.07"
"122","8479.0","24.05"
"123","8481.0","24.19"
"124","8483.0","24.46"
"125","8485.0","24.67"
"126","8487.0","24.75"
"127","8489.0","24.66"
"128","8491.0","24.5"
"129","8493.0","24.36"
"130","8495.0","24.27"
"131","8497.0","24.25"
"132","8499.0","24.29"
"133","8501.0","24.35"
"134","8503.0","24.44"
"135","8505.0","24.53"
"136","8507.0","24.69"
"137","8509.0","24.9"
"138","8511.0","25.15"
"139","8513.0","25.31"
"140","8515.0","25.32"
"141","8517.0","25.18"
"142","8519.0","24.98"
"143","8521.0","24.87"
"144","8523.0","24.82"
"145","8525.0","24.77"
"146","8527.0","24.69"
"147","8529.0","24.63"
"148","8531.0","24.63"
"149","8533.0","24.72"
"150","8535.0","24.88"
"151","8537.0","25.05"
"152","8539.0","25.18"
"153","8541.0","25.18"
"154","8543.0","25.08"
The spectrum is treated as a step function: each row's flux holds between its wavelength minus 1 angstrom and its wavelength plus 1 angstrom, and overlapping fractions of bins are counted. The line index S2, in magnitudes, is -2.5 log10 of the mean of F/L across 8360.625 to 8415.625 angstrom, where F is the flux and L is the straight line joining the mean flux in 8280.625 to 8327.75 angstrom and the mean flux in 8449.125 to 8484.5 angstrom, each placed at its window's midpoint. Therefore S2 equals 0.14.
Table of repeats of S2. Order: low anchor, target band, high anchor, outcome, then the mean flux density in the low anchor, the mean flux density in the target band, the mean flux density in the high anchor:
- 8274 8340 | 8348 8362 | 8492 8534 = 0.02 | 24.7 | 24.3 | 24.7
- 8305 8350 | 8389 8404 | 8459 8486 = 0.10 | 24.5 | 22.4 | 24.5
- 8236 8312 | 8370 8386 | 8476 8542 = 0.26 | 25.1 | 19.5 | 24.7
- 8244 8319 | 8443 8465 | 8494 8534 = 0.00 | 25.2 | 24.8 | 24.7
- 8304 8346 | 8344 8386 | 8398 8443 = 0.11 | 24.6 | 22.1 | 24.1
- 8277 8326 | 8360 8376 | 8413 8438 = 0.14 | 25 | 21.7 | 24.5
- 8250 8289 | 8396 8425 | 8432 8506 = 0.03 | 25.2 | 24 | 24.5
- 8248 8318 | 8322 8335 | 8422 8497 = 0.06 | 25.2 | 23.7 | 24.5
